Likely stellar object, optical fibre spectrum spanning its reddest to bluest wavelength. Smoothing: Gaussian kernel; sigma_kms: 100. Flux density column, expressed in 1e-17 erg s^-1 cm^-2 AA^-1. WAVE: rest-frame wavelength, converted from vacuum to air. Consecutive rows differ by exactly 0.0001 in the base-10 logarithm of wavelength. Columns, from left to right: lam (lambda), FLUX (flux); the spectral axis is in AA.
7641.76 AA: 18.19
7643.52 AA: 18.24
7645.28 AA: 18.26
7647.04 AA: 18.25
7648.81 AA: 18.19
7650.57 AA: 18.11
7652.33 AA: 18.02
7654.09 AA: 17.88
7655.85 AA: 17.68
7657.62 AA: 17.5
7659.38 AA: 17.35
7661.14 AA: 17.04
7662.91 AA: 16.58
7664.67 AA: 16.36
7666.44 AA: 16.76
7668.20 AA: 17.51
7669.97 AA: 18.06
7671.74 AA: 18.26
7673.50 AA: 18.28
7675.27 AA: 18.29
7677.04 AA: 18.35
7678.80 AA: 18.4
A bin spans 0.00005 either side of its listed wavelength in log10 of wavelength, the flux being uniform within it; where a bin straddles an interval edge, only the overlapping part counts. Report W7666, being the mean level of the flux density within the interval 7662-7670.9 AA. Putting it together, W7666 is 17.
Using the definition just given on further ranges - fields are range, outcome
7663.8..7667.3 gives 16.5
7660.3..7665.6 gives 16.6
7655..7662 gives 17.4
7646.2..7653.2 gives 18.1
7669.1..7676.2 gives 18.2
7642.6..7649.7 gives 18.2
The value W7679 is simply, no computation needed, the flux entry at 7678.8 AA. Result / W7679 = 18.4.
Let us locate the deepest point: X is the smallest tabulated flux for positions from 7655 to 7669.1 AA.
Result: 16.36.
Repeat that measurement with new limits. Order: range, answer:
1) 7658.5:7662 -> 17.04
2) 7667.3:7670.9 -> 17.51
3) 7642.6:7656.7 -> 17.68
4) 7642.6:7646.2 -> 18.24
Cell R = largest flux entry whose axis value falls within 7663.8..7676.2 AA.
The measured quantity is 18.29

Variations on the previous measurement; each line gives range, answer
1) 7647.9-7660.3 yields 18.19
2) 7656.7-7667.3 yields 17.5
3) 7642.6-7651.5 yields 18.26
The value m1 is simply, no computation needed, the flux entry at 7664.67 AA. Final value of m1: 16.36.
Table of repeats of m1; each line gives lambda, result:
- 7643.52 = 18.24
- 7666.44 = 16.76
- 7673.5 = 18.28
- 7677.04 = 18.35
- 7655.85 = 17.68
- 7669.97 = 18.06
